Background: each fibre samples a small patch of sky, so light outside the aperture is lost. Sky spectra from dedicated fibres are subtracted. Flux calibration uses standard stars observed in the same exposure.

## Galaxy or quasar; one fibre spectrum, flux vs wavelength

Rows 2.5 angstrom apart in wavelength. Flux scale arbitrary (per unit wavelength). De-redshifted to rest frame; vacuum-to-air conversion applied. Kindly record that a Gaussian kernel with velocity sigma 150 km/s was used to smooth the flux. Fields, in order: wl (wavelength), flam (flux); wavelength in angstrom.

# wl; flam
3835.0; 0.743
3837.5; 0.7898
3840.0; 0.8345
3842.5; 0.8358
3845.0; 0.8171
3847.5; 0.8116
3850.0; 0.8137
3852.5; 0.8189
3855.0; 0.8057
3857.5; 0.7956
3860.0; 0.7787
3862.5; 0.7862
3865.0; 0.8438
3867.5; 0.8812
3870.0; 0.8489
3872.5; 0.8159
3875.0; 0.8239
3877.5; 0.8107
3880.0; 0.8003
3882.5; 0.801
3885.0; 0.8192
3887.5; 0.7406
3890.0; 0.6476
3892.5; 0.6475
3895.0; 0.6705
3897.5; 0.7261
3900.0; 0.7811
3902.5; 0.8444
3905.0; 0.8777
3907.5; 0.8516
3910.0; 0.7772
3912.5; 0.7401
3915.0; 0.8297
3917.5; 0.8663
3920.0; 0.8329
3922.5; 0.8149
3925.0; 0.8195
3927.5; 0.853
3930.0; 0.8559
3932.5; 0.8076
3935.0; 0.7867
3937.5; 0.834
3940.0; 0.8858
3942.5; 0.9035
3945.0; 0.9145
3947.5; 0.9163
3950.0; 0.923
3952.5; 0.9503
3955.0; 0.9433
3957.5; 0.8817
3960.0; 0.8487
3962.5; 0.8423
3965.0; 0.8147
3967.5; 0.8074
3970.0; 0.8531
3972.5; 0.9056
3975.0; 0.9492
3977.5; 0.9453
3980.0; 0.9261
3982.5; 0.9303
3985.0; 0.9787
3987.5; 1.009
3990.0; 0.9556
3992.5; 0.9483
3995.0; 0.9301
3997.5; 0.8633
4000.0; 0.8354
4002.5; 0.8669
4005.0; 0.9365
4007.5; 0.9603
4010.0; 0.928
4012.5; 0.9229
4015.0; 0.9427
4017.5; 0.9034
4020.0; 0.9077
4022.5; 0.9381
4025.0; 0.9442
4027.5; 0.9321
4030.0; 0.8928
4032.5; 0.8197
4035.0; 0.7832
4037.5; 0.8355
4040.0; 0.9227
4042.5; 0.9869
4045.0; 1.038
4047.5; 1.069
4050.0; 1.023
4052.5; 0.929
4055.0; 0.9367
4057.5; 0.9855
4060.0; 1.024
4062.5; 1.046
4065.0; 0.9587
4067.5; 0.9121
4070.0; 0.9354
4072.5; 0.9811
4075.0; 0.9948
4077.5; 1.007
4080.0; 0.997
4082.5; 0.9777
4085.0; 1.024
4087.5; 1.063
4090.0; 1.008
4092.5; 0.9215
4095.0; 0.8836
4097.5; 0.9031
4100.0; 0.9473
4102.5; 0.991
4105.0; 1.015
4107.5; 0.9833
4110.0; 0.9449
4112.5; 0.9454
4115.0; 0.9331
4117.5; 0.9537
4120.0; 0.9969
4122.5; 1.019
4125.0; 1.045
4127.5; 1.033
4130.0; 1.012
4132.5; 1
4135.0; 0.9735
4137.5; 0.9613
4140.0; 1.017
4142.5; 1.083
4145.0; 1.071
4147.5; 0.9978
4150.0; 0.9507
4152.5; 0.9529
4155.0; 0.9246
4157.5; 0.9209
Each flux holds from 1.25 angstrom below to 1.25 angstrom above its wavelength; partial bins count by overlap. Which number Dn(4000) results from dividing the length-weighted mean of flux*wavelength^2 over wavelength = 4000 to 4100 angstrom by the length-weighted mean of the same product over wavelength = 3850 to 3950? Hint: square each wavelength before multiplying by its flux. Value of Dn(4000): 1.26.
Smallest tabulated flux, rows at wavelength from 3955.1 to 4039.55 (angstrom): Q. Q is 0.7832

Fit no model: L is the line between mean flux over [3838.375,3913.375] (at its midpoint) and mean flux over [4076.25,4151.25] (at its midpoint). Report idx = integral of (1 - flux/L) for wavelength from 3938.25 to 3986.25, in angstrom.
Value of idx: -1.94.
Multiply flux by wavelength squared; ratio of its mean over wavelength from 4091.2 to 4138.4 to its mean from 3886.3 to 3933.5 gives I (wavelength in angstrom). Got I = 1.36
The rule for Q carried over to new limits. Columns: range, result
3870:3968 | 0.6475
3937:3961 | 0.834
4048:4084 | 0.9121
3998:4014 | 0.8354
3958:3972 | 0.8074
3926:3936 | 0.7867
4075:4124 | 0.8836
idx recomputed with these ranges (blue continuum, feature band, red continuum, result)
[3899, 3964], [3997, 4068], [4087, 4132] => -0.8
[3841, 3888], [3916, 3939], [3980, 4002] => 1.1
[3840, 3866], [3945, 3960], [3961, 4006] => -0.6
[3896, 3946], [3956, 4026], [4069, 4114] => -1.7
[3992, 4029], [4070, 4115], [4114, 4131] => 0.2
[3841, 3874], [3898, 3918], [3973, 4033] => 0.9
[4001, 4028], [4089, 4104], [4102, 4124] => 0.4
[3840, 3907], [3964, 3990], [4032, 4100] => -0.9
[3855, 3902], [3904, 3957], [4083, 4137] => -2.0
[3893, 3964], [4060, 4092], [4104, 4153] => -1.3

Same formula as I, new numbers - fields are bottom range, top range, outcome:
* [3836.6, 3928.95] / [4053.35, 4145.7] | 1.37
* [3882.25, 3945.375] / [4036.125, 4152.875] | 1.34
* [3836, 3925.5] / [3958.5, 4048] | 1.21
